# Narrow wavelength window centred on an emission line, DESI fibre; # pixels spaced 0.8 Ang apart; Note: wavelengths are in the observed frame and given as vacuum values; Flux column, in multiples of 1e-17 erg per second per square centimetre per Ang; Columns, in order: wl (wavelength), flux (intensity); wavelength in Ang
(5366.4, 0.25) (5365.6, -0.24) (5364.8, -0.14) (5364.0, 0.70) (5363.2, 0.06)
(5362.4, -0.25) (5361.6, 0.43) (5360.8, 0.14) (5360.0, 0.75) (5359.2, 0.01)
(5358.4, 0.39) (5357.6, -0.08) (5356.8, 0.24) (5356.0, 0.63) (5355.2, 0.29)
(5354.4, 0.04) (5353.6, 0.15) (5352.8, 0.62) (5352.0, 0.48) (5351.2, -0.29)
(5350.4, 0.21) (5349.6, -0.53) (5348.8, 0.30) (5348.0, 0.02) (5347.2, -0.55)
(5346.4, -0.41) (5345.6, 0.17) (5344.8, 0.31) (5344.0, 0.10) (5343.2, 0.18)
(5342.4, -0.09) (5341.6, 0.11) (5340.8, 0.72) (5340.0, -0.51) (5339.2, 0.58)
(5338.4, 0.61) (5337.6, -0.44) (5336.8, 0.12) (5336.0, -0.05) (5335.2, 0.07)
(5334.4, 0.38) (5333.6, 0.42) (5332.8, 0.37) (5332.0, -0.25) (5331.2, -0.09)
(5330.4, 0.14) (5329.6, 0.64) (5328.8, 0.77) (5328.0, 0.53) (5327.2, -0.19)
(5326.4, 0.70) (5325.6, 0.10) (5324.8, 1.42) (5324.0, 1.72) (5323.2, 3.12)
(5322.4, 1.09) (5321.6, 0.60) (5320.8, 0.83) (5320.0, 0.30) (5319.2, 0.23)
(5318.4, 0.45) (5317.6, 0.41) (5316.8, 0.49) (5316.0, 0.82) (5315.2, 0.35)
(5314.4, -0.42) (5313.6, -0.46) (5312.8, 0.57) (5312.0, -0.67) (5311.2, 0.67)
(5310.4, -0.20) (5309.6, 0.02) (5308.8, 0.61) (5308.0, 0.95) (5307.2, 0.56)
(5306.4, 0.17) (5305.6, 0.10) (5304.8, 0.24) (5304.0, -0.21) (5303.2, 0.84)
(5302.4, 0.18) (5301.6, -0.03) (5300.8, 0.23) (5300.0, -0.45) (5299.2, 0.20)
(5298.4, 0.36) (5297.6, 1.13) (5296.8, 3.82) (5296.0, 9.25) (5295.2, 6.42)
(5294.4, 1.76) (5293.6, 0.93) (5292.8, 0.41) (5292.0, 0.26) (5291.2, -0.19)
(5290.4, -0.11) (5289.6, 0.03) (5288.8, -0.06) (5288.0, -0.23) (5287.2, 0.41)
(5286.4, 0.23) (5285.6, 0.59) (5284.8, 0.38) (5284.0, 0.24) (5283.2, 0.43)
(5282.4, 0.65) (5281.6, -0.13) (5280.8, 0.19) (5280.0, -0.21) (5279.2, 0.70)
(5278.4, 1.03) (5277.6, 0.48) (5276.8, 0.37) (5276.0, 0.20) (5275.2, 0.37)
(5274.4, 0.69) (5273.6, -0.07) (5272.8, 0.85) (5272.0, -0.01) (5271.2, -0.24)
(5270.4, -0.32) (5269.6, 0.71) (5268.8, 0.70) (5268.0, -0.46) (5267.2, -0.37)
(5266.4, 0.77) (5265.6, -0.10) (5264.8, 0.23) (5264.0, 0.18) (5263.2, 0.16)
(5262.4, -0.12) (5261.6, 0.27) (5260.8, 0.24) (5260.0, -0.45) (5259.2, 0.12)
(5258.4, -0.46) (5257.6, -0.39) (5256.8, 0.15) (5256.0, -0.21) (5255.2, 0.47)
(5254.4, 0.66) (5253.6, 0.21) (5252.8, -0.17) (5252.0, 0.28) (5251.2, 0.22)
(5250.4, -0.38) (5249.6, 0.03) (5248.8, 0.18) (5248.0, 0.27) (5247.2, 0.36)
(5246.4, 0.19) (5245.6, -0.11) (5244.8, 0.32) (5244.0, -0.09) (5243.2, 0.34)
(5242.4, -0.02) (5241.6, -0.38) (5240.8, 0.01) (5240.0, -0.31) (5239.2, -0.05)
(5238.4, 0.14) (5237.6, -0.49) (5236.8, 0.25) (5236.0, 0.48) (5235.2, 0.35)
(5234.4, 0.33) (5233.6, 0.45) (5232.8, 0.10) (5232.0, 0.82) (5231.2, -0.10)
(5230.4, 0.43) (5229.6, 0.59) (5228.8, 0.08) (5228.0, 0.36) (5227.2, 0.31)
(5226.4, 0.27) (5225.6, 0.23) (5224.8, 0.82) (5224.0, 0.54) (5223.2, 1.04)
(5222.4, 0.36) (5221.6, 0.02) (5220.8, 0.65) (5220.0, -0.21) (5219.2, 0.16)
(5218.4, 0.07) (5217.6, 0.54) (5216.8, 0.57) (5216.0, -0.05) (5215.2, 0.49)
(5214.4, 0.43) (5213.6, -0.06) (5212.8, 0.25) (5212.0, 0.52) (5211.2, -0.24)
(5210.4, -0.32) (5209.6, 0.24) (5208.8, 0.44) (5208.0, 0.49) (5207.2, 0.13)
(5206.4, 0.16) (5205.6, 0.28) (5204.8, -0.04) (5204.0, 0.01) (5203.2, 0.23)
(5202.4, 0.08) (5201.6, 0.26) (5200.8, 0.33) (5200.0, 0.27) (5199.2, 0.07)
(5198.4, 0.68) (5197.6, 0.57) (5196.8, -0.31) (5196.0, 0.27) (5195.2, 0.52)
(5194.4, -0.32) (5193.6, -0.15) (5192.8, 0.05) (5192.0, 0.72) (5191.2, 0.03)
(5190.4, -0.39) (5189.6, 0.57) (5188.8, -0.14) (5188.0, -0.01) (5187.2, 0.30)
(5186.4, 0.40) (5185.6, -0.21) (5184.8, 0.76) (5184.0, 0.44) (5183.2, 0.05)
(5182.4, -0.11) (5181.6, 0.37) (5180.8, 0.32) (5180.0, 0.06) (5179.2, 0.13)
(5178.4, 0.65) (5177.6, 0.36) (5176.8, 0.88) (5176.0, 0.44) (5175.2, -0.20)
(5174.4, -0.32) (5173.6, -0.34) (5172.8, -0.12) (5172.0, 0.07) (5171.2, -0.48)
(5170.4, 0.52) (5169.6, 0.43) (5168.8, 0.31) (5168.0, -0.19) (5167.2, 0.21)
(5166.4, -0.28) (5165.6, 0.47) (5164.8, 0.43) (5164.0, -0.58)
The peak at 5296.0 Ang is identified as H-gamma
